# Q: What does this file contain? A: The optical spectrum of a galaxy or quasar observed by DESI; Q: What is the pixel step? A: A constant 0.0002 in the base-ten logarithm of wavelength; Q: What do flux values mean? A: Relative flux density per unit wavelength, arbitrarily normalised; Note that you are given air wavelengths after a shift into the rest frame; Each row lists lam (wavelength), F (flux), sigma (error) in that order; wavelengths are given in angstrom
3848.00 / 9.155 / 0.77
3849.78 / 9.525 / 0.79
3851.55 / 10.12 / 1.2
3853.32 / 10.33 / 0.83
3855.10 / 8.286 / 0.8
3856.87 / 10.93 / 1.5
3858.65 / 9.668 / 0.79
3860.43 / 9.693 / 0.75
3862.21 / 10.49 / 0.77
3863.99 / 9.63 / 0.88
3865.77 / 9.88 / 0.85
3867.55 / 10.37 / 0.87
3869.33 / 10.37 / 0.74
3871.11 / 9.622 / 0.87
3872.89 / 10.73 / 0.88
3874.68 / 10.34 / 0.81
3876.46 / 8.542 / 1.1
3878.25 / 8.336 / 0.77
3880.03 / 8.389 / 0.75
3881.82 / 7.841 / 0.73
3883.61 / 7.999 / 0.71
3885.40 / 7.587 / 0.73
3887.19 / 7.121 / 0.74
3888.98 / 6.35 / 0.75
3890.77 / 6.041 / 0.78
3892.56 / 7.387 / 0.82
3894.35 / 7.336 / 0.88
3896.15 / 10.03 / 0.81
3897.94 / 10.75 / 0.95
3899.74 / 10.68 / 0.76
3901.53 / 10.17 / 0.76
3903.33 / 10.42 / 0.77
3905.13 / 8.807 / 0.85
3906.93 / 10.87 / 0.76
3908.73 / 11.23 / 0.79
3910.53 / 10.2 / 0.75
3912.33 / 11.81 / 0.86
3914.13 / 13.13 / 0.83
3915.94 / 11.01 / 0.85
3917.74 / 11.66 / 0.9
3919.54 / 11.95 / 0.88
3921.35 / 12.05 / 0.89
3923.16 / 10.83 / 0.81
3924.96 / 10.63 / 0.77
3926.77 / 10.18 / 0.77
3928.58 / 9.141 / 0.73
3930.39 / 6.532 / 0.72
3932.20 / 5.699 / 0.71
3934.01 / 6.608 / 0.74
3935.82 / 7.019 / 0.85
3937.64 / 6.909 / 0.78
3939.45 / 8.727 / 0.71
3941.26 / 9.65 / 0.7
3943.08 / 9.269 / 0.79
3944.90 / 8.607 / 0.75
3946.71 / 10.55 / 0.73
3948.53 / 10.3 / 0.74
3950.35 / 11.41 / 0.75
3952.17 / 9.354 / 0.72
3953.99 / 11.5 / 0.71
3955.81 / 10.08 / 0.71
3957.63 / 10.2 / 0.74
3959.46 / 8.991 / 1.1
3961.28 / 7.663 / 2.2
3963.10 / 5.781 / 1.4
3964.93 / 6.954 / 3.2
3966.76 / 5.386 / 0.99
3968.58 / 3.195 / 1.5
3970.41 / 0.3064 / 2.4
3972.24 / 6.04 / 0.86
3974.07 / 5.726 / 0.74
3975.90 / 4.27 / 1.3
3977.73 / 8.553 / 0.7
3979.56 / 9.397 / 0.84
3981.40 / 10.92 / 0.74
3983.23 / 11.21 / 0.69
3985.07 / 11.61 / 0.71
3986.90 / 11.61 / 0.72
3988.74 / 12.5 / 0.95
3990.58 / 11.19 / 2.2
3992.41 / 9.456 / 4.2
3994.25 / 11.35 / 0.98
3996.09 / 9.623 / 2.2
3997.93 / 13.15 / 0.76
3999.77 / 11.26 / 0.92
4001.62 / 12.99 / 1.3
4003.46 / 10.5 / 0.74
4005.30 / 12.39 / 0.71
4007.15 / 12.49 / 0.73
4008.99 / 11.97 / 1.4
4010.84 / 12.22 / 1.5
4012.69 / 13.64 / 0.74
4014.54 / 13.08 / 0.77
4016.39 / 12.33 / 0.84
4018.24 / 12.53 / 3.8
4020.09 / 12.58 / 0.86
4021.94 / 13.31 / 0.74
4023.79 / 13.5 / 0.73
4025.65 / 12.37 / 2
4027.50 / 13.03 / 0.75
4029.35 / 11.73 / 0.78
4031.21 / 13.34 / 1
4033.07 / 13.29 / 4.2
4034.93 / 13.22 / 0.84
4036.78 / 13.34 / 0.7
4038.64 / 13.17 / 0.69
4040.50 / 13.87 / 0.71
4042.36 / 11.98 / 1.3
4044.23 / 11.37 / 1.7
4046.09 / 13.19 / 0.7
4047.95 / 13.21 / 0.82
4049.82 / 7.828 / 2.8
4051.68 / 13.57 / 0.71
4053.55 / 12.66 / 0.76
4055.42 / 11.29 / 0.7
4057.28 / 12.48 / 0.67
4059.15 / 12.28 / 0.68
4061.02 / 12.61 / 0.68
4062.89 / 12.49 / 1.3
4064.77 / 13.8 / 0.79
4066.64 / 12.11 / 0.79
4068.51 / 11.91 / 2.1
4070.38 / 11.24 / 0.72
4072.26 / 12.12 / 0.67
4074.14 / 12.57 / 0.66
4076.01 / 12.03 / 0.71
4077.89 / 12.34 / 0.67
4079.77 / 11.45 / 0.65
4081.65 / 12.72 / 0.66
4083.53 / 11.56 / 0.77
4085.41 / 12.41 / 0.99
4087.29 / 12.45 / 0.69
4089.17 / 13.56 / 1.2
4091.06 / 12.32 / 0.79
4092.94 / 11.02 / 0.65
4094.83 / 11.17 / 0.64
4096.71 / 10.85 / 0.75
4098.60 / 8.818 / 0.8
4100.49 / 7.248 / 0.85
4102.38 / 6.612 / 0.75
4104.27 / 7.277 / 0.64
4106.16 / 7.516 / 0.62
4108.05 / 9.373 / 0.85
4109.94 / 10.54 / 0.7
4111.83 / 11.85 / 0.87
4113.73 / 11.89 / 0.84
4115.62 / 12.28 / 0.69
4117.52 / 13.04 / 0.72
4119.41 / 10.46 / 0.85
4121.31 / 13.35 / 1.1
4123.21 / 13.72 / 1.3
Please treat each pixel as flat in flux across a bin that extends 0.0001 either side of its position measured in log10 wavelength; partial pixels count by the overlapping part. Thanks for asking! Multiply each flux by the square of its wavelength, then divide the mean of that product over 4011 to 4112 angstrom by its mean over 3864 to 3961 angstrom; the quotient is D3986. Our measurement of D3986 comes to 1.35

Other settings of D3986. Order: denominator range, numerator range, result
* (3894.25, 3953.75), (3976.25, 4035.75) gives 1.26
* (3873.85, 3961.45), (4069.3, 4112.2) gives 1.26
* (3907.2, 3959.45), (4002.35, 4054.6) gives 1.34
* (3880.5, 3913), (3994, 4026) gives 1.45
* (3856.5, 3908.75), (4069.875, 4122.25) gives 1.34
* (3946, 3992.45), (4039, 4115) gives 1.40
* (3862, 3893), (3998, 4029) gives 1.54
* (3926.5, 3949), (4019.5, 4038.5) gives 1.64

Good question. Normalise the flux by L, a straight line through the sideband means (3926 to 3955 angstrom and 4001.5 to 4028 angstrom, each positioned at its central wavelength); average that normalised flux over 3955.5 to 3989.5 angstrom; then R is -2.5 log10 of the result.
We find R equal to 0.32 mag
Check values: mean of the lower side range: 8.84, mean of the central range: 7.86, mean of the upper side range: 12.6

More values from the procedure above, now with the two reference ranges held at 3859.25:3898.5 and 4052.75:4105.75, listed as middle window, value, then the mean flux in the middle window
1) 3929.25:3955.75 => 0.107 mag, 8.77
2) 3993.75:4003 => -0.122 mag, 11.6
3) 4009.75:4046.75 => -0.191 mag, 12.8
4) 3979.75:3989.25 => -0.116 mag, 11.4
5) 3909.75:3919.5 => -0.241 mag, 11.6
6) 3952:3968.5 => 0.212 mag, 8.13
